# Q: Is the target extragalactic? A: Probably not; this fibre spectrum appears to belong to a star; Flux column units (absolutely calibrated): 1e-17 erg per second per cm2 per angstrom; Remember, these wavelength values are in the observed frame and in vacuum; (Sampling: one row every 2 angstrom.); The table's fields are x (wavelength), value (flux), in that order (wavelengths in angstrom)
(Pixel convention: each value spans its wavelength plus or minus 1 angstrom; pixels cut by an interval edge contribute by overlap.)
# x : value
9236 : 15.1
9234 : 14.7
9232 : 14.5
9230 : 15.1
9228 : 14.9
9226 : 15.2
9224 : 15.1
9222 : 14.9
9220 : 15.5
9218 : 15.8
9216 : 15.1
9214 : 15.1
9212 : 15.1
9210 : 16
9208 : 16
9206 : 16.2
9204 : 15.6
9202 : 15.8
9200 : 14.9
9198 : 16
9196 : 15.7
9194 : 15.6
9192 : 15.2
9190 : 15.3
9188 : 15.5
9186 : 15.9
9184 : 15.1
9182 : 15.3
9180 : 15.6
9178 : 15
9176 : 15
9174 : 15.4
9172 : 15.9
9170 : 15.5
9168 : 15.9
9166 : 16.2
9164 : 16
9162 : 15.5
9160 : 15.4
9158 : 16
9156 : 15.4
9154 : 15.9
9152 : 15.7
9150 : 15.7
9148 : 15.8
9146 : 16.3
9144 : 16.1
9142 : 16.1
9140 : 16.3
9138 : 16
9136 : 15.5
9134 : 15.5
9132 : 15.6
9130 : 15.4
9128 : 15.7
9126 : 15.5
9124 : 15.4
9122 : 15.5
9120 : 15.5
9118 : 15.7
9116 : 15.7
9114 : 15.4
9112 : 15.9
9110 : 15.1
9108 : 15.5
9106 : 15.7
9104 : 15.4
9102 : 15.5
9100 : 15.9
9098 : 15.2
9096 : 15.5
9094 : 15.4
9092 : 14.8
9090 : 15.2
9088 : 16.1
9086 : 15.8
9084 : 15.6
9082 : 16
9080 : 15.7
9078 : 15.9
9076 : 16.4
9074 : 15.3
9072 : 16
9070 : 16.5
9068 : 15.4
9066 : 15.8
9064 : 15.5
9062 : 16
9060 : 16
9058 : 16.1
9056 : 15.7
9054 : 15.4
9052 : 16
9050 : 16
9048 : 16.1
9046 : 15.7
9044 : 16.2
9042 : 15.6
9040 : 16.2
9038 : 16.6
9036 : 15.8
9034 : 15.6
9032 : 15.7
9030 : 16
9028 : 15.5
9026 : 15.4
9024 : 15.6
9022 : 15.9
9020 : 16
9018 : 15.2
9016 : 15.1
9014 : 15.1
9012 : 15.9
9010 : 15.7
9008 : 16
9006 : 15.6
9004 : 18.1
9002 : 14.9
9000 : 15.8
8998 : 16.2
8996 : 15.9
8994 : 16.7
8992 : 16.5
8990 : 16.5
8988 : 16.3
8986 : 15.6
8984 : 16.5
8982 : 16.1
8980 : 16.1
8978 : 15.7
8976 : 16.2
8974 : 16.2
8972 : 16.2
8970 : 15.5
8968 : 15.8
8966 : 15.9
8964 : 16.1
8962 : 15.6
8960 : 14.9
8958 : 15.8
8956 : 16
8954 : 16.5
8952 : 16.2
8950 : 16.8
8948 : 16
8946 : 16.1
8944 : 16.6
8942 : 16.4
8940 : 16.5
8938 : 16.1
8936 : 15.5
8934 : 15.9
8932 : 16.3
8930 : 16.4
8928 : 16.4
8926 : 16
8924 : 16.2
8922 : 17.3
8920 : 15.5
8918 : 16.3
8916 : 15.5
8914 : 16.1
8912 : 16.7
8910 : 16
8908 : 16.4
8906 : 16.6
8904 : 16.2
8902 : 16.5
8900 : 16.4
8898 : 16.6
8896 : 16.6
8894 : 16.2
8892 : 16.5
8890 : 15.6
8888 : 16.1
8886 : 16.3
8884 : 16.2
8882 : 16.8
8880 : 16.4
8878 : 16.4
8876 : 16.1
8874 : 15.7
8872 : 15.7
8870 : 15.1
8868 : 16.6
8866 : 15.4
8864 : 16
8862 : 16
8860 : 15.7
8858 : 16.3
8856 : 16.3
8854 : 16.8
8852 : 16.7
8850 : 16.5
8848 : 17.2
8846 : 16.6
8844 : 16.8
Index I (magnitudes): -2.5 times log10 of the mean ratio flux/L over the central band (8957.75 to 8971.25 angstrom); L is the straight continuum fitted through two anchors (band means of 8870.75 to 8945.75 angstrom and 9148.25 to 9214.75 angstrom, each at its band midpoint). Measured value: 0.03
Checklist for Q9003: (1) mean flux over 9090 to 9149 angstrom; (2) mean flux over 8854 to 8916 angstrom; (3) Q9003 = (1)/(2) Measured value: 0.96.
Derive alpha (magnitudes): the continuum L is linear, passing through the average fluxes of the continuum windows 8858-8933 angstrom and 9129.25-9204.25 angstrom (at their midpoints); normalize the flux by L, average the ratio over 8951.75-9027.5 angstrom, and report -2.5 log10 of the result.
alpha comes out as 0.005 mag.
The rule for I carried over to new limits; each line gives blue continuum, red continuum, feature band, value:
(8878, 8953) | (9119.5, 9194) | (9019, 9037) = 0.02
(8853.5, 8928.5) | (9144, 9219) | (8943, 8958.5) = -0.01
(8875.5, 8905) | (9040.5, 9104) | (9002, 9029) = 0.01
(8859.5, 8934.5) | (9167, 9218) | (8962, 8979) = 0.01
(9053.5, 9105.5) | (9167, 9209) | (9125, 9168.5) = -0.01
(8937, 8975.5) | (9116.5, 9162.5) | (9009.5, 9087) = 0.01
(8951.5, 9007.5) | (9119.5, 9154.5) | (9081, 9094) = 0.02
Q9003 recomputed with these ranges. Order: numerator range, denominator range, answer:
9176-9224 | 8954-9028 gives 0.97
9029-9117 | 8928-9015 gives 0.98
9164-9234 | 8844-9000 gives 0.95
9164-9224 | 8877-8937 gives 0.95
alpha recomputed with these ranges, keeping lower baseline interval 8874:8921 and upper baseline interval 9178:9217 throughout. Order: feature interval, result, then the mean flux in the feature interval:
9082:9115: 0.017 mag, 15.5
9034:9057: -0.002 mag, 15.9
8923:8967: 0.002 mag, 16.1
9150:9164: -0.005 mag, 15.7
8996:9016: 0.007 mag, 15.9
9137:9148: -0.033 mag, 16.1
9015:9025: 0.027 mag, 15.6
